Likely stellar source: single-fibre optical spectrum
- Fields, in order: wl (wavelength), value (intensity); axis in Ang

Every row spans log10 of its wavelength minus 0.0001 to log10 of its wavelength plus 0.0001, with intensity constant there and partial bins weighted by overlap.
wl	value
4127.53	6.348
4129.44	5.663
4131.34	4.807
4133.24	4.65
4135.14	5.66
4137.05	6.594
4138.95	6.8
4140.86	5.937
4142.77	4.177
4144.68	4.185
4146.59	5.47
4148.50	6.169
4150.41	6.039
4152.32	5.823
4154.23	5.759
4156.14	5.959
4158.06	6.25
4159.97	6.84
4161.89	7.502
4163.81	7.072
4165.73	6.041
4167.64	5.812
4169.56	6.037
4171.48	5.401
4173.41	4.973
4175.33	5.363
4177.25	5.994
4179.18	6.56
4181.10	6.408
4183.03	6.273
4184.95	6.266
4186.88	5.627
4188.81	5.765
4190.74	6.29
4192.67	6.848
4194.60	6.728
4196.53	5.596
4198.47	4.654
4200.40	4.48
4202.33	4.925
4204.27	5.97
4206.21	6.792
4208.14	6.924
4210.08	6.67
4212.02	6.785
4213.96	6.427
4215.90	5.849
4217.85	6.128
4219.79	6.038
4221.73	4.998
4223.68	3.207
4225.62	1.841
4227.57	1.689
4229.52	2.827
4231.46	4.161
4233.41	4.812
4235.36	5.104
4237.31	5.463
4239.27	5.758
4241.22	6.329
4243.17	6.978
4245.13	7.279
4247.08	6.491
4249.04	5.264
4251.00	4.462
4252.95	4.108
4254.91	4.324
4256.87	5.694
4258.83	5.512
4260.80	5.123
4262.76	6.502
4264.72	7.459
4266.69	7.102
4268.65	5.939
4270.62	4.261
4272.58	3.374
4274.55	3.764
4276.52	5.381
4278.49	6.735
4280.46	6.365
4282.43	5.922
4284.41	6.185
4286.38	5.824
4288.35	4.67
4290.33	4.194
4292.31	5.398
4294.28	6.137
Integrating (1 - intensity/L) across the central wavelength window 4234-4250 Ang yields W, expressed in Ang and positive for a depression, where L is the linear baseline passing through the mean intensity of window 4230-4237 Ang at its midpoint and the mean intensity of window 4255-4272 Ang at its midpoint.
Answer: -3.48 Ang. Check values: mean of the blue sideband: 4.64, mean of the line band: 6.05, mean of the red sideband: 5.8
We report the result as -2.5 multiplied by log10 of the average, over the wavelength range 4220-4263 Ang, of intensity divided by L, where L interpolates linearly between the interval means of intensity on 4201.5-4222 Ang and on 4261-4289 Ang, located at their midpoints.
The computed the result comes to 0.21 mag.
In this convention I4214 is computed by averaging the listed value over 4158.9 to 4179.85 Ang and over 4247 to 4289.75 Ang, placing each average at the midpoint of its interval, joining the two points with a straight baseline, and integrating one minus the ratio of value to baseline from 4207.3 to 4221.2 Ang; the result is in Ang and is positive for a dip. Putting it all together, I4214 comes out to -1.3 Ang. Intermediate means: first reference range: 6.14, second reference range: 5.44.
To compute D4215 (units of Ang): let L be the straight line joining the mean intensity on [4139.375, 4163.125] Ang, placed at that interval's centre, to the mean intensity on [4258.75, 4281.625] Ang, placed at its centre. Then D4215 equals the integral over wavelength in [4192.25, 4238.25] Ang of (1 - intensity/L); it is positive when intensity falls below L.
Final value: 4.5 Ang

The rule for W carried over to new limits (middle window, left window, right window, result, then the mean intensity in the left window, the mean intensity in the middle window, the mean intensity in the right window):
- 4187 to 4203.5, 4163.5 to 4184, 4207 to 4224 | 0.88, 5.96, 5.66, 6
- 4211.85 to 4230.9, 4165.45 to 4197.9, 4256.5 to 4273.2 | 4.50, 5.98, 4.48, 5.71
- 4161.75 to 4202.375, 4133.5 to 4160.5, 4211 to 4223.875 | -1.01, 5.79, 5.93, 5.78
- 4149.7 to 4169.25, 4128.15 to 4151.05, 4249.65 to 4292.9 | -2.88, 5.52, 6.31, 5.38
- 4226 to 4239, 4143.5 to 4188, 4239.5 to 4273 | 3.97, 5.98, 4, 5.7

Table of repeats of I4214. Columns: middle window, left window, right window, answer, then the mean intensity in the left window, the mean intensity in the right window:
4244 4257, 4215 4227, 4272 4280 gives -1.6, 4.57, 4.99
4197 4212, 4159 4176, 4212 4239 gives -2.0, 6.13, 4.62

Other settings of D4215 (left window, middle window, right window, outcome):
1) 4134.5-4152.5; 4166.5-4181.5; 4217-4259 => -1.0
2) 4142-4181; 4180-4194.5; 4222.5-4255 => -2.0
